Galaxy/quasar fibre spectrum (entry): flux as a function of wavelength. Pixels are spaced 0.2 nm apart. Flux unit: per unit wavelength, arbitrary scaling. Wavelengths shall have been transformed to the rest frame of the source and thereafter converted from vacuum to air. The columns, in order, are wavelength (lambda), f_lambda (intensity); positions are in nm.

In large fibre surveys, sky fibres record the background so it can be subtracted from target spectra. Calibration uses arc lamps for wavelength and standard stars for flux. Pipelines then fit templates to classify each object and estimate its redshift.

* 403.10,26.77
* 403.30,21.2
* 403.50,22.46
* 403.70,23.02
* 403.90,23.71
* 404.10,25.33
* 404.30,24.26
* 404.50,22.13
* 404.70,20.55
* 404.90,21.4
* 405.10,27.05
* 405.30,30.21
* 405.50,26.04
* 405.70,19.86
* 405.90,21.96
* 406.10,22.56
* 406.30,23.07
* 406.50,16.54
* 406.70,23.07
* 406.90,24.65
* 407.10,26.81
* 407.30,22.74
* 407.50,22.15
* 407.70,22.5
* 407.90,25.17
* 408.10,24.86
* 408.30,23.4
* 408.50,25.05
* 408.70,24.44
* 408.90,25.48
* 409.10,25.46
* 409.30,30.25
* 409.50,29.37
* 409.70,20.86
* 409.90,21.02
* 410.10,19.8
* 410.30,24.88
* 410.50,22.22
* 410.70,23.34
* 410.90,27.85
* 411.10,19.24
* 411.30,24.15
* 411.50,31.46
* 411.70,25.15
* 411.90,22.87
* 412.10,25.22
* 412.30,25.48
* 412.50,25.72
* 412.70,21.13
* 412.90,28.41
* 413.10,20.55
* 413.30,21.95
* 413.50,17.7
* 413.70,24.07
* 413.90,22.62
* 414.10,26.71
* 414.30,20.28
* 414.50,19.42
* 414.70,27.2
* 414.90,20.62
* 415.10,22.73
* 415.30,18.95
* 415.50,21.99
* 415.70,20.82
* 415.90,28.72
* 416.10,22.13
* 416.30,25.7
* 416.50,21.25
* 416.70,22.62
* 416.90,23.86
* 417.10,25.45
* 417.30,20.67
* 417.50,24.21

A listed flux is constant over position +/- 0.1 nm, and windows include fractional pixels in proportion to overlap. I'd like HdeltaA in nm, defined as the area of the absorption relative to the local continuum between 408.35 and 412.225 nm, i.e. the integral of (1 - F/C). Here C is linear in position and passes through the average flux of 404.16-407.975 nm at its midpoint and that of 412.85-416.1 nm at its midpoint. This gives -0.29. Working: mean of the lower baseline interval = 23.3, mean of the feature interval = 24.6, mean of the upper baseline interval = 22.6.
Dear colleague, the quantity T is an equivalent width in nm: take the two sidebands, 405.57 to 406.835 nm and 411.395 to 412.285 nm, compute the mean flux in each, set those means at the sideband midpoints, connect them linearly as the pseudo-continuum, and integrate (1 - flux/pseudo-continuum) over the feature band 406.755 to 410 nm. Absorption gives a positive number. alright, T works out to -0.20 nm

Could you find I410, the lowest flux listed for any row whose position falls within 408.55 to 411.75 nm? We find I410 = 19.24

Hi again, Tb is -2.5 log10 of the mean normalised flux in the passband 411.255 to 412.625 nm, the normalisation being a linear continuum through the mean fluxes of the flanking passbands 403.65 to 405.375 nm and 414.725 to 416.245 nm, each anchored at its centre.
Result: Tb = -0.115 mag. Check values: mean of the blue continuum 24.1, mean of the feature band 25.7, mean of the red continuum 22.6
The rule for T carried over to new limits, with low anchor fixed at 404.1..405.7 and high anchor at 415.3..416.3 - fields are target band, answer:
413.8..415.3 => 0.050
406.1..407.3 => 0.065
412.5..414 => 0.056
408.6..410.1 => -0.067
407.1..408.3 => 0.012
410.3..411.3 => 0.011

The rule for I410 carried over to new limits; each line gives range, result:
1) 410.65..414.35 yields 17.7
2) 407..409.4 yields 22.15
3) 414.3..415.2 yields 19.42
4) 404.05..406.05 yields 19.86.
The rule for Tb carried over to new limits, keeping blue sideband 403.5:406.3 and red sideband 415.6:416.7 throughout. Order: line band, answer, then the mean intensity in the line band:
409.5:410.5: 0.05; 22.5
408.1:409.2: -0.05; 24.8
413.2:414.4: 0.07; 22.2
